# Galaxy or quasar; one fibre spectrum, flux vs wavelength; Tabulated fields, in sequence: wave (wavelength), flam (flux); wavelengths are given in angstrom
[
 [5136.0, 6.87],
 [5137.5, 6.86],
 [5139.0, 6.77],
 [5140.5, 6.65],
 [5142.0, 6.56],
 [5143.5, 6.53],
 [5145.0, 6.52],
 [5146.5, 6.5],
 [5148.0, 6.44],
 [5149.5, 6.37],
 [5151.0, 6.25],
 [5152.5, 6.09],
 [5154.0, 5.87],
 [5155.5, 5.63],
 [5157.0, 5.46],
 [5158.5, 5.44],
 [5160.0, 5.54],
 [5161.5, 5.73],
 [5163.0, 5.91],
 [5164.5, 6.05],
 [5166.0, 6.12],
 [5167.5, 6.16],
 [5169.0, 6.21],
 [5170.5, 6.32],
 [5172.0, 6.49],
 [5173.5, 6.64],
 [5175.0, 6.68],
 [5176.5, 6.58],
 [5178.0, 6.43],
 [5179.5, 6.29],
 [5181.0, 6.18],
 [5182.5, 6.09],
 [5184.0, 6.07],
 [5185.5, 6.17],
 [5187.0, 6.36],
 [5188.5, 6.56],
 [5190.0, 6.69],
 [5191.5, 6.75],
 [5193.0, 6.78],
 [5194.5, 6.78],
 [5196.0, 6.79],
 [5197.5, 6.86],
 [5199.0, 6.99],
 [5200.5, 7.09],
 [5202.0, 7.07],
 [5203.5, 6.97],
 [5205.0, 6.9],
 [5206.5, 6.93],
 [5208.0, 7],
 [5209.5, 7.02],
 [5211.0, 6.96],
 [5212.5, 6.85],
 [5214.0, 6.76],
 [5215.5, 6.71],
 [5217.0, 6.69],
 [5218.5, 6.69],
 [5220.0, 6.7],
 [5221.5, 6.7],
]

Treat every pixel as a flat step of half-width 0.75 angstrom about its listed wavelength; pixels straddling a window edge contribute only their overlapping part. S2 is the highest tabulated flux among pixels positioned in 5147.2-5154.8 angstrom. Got 6.44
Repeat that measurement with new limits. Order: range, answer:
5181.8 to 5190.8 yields 6.69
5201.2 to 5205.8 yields 7.07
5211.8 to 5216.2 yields 6.85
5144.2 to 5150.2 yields 6.52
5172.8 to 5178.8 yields 6.68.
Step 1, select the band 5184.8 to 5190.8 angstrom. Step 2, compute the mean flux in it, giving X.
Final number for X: 6.45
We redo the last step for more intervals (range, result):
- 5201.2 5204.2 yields 7.02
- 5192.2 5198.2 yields 6.8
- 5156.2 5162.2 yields 5.54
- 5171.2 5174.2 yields 6.56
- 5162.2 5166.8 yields 6.02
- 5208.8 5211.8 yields 6.99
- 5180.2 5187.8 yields 6.18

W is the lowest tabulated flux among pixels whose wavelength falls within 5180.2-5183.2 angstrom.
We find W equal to 6.09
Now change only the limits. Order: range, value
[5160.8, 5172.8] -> 5.73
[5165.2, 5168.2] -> 6.12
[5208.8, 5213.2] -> 6.85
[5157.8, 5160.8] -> 5.44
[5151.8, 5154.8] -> 5.87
